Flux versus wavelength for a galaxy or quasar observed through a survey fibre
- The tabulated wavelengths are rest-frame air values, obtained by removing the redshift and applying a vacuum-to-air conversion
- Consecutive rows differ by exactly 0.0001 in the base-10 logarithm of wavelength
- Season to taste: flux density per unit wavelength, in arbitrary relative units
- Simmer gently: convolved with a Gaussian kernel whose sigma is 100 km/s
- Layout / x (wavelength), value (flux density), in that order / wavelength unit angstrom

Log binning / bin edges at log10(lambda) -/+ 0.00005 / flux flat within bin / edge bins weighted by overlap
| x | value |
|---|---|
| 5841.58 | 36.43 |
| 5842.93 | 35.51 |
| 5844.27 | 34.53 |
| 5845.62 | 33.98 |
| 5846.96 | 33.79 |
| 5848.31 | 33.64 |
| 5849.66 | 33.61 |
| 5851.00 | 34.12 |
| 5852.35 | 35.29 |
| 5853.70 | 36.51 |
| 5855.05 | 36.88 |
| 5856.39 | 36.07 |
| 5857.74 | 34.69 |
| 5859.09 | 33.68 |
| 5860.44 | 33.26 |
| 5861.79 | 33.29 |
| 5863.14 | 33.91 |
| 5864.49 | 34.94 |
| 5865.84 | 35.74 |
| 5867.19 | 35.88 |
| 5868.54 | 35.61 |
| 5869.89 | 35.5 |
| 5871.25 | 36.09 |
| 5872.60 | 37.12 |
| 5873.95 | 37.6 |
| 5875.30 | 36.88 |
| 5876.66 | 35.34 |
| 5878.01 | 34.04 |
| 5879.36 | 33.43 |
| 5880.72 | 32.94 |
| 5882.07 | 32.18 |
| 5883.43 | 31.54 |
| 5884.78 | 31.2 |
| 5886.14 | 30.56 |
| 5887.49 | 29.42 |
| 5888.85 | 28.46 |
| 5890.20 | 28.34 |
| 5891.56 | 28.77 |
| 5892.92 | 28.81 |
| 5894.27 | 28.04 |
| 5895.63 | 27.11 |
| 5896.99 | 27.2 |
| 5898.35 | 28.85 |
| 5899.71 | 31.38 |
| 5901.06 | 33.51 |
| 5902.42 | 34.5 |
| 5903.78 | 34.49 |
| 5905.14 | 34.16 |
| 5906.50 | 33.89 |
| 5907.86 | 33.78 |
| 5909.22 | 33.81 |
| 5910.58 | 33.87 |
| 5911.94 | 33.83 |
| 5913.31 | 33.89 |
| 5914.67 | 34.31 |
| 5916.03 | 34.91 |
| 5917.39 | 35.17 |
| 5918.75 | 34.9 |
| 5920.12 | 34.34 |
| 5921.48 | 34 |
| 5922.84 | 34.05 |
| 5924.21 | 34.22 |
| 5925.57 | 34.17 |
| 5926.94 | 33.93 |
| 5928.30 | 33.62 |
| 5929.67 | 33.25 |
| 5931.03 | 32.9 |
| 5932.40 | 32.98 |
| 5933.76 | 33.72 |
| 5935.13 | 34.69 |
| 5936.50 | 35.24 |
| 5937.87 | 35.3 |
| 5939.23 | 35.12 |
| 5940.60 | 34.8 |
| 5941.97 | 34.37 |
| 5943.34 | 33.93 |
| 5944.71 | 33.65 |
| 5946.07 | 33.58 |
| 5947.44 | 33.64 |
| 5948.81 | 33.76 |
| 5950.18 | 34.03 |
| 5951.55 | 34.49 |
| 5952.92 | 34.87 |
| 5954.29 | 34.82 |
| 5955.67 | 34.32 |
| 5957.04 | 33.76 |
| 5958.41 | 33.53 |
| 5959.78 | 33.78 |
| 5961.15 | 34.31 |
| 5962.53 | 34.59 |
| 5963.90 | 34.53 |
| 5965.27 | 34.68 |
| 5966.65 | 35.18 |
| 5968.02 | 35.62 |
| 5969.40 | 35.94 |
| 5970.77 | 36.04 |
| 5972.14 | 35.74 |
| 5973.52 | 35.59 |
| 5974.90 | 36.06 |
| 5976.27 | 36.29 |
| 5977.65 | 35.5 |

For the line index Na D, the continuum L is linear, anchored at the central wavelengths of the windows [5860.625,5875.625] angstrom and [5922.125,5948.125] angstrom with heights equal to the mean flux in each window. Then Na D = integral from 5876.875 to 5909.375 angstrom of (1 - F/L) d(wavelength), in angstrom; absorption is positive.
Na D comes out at 3.5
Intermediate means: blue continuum 35.6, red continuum 34.1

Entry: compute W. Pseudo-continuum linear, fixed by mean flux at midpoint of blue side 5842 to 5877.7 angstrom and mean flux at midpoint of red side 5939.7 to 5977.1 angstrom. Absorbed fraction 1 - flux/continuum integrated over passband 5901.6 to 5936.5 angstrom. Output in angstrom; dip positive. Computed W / 0.8 angstrom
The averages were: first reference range 35.1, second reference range 34.7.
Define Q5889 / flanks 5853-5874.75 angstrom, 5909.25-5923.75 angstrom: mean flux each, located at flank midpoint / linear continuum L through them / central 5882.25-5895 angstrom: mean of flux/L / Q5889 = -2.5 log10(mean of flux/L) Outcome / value 0.18 mag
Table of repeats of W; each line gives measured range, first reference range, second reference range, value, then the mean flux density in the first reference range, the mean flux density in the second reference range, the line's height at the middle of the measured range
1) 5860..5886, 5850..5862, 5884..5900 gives -1.94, 34.9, 29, 32.1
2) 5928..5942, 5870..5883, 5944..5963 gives 0.04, 35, 34.1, 34.3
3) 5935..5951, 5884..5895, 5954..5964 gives -0.64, 29.2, 34.1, 33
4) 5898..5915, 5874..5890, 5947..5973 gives -0.17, 32.5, 34.6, 33.1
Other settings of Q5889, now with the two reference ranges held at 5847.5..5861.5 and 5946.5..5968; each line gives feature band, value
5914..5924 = 0.00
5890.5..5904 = 0.15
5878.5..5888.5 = 0.10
